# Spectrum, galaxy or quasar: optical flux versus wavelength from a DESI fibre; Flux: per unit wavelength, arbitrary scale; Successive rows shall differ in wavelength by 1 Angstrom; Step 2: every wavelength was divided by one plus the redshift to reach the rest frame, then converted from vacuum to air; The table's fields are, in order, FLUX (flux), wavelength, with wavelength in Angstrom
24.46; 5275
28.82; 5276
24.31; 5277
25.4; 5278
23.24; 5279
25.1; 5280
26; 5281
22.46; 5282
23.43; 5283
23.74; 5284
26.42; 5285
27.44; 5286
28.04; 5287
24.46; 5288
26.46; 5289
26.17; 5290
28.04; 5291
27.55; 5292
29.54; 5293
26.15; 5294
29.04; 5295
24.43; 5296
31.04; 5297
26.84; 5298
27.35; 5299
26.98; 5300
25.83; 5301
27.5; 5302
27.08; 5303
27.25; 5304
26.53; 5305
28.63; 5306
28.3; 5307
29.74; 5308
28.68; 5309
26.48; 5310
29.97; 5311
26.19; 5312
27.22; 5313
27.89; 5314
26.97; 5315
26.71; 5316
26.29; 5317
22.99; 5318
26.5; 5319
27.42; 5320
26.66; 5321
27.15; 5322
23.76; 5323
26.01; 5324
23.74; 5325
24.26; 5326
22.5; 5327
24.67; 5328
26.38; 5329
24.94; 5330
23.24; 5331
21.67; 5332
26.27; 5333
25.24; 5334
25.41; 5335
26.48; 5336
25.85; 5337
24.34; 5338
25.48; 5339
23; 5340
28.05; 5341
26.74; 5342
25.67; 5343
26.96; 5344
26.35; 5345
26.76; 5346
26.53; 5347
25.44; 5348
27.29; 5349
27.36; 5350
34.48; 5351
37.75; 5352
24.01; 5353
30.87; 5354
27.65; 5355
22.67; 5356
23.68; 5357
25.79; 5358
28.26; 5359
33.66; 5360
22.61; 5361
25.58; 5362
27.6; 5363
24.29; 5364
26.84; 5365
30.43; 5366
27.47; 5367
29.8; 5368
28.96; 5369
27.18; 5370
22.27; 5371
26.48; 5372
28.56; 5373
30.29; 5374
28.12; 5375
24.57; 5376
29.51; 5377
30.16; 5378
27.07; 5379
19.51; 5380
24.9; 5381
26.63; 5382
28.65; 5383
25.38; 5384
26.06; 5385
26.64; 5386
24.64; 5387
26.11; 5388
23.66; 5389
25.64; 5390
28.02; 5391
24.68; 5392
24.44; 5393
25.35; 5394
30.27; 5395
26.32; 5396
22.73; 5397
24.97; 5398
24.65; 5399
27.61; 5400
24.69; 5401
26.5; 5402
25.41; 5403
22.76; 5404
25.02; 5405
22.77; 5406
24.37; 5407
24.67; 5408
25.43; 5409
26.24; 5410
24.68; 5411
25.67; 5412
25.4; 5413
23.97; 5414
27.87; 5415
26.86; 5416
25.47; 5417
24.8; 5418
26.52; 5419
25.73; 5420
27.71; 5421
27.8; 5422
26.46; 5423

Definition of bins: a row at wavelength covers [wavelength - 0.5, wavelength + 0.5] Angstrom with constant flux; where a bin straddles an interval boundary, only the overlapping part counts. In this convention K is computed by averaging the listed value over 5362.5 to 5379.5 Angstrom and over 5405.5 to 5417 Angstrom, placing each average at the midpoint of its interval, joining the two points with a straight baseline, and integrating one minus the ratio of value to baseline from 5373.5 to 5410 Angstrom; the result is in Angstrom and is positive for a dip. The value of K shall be 0.87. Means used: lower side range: 27.6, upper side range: 25.3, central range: 25.8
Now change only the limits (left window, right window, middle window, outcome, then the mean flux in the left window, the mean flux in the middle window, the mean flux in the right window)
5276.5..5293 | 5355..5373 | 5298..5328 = -0.7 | 25.6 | 26.6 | 26.8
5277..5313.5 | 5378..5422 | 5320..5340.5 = 1.1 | 26.8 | 24.9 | 25.6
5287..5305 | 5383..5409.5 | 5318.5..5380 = -0.9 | 27.2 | 26.6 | 25.4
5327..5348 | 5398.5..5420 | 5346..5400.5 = -3.2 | 25.4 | 26.9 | 25.3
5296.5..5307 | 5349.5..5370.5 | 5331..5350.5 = 1.4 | 27.5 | 25.8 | 27.9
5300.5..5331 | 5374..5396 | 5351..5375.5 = -1.3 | 26.4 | 27.7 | 26.3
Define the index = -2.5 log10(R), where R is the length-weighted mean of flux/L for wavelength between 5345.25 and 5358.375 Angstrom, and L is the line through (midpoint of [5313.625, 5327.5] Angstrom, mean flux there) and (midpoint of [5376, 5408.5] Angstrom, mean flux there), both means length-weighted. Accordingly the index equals -0.09 mag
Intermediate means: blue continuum 25.6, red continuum 25.6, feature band 27.7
